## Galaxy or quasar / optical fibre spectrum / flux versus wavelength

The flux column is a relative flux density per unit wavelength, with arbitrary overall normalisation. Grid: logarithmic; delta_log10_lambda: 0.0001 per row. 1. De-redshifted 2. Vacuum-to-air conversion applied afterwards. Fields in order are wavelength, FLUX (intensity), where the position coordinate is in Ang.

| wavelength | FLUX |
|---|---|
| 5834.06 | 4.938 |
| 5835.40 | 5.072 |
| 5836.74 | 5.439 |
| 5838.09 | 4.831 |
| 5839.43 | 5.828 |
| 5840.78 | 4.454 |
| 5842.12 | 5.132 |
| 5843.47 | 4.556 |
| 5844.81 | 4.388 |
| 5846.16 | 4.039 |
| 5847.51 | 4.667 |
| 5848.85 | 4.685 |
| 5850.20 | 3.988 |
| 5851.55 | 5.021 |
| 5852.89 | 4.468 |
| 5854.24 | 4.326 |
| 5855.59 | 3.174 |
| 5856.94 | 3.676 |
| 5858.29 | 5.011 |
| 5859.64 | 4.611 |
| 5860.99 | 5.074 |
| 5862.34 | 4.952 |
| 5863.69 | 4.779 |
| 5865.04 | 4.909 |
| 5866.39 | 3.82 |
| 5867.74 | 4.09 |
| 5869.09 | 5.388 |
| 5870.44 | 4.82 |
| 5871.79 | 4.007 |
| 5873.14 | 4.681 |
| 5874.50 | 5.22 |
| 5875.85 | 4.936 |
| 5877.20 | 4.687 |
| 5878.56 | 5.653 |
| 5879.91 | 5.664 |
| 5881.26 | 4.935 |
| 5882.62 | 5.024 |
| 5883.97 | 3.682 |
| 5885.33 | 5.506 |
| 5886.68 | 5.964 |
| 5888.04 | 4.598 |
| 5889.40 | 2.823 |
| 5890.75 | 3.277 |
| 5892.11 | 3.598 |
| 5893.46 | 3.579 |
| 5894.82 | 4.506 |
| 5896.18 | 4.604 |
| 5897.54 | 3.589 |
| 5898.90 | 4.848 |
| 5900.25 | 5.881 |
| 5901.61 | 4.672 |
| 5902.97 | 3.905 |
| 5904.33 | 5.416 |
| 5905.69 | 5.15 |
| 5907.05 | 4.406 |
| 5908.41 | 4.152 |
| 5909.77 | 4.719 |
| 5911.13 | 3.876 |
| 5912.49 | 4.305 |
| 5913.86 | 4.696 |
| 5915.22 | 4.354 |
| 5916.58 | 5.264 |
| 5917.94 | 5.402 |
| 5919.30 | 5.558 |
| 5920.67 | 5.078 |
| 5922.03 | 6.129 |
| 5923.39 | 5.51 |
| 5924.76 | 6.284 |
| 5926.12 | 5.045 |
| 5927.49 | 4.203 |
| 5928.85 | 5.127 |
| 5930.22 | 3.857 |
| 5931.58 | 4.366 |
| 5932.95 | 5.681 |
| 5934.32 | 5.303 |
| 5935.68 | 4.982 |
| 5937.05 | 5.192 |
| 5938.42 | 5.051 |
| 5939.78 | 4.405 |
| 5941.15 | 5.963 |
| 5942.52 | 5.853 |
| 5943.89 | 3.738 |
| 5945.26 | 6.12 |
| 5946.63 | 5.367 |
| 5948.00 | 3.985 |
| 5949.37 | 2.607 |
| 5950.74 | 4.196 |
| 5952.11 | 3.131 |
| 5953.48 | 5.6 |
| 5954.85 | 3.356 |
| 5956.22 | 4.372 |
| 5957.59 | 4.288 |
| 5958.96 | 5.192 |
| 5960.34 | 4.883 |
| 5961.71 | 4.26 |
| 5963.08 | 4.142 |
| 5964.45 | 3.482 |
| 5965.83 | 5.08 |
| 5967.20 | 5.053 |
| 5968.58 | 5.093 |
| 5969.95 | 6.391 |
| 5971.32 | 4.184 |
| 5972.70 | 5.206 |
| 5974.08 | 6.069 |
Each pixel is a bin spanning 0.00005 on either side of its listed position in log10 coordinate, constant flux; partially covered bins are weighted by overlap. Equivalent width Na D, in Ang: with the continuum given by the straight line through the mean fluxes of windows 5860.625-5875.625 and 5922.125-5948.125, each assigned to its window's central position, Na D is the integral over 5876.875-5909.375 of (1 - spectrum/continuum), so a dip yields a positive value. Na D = 1.8 Ang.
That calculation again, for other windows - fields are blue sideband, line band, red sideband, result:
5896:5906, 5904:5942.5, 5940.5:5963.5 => -2.8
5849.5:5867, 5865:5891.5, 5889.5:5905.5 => -1.8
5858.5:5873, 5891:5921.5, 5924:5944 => 1.8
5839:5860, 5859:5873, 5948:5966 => -0.7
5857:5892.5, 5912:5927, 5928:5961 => -1.8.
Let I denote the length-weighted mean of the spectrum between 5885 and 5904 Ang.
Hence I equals 4.38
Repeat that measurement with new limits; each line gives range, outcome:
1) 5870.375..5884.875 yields 4.86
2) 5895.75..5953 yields 4.81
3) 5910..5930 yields 5.02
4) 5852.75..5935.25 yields 4.7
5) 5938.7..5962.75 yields 4.55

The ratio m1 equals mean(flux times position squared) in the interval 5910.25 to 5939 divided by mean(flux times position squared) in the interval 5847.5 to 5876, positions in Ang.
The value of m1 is 1.12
